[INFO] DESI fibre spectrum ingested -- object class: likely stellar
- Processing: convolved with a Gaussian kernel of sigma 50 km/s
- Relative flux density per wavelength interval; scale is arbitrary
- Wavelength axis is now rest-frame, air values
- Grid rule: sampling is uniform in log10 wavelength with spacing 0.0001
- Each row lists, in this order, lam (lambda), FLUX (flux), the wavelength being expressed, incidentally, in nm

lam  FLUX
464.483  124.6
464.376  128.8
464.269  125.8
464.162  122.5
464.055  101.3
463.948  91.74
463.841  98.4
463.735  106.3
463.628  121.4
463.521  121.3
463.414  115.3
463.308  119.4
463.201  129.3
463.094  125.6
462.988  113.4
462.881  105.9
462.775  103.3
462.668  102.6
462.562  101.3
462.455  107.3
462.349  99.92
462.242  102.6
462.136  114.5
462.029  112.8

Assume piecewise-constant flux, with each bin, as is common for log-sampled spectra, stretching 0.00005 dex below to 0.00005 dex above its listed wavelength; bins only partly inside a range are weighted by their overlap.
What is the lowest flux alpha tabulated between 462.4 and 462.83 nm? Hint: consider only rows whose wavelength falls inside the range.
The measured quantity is 101.3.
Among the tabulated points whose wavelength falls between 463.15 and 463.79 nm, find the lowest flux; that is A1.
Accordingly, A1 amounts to 106.3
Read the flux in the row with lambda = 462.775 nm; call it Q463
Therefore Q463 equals 103.3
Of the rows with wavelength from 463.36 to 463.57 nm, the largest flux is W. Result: 121.3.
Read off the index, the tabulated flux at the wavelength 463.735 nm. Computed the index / 106.3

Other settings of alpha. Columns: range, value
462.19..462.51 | 99.92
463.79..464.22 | 91.74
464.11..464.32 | 122.5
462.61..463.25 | 102.6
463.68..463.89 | 98.4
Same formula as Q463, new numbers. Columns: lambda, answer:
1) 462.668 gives 102.6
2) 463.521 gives 121.3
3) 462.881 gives 105.9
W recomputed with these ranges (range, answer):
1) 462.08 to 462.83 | 114.5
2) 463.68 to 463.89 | 106.3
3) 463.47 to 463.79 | 121.4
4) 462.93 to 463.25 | 129.3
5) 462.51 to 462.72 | 102.6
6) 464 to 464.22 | 122.5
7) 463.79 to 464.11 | 101.3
